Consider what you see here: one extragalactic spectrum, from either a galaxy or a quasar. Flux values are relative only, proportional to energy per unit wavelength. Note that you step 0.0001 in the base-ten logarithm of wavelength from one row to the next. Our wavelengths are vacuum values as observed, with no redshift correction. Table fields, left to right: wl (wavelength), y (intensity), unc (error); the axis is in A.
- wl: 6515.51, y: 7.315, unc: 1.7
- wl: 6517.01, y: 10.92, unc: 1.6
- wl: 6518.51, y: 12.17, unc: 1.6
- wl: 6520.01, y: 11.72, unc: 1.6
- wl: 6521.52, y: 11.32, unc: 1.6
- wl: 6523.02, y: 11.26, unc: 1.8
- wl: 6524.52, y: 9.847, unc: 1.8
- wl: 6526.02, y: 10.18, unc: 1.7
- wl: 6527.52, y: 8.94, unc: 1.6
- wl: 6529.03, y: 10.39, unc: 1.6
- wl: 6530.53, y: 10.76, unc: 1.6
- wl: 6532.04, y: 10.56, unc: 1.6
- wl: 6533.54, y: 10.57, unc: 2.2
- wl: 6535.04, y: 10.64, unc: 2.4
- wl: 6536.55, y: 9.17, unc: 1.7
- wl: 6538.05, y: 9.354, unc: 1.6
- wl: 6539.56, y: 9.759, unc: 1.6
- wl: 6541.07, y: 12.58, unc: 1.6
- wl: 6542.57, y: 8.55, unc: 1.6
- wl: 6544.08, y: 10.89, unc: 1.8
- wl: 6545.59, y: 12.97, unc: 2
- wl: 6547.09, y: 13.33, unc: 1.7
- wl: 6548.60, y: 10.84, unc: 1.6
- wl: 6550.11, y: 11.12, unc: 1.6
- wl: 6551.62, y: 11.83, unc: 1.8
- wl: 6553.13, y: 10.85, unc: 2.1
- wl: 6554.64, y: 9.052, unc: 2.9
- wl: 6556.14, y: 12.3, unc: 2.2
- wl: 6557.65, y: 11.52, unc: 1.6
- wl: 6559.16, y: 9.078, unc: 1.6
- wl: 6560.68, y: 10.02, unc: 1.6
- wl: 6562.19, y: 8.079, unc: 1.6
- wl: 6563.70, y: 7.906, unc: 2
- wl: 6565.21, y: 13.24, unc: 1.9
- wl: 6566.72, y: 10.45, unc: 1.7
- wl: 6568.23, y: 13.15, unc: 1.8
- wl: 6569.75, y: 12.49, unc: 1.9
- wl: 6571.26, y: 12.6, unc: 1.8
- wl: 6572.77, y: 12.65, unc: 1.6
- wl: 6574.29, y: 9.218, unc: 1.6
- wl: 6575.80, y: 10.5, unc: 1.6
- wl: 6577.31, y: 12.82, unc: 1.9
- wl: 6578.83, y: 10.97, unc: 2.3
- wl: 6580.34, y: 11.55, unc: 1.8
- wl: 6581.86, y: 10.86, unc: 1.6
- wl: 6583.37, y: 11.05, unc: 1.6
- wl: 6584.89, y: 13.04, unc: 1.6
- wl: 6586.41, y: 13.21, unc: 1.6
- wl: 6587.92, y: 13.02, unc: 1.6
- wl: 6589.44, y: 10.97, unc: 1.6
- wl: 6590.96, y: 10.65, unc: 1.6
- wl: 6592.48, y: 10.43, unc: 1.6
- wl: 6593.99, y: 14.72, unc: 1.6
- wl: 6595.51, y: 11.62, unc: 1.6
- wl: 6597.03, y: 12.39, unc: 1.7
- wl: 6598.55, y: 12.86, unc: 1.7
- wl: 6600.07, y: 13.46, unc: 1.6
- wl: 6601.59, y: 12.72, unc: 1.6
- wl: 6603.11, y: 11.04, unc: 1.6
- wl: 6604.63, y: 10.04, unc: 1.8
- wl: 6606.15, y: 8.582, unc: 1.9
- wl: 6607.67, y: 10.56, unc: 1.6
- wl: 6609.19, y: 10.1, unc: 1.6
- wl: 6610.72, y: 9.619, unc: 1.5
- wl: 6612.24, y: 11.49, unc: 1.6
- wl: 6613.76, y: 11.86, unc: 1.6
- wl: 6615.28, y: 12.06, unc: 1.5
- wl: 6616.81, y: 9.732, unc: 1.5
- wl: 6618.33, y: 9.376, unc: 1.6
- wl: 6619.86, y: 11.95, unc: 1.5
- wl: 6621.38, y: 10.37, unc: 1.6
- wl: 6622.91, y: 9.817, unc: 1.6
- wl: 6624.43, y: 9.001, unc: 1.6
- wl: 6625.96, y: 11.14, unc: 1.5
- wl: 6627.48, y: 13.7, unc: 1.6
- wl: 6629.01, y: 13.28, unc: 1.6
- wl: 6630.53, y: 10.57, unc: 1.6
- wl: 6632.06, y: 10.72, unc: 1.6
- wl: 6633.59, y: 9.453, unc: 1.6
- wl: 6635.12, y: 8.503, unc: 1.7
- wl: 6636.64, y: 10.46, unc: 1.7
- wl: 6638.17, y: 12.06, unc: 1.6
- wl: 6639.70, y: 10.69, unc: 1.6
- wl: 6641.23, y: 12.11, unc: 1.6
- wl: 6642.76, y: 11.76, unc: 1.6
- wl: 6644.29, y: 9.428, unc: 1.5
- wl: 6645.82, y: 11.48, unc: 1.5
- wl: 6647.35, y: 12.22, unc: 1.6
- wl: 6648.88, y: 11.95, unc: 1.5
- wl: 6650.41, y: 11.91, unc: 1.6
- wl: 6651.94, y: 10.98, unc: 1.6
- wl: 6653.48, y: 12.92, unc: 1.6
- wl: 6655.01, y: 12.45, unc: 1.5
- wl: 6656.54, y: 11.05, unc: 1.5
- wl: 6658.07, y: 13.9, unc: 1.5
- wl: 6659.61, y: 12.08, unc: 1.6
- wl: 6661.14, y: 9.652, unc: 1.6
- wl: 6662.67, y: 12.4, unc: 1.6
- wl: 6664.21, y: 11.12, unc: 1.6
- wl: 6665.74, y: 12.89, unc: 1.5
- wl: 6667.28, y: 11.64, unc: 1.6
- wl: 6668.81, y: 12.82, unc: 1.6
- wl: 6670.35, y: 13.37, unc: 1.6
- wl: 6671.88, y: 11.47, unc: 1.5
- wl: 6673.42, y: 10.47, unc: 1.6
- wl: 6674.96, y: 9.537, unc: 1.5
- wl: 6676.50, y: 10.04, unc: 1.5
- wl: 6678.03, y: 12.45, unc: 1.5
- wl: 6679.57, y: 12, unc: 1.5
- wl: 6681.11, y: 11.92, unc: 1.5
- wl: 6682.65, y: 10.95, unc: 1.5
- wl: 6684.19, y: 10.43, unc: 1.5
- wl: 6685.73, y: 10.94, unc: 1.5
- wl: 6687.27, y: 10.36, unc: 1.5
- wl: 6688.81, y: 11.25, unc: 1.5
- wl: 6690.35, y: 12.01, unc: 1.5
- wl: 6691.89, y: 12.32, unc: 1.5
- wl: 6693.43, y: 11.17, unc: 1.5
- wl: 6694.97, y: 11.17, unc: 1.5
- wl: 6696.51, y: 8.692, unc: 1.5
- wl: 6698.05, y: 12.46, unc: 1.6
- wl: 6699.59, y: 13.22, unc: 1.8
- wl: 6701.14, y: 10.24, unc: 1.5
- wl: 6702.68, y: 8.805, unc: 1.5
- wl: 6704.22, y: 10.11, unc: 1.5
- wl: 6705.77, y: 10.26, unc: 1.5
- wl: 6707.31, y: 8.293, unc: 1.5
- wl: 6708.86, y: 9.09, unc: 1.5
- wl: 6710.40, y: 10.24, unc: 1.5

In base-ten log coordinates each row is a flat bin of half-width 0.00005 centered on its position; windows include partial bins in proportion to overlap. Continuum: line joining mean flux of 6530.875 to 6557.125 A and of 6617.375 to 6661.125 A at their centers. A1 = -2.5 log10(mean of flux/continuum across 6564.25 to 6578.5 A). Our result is -0.08 mag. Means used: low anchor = 10.9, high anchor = 11.2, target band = 11.8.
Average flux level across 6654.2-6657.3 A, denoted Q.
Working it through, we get 11.8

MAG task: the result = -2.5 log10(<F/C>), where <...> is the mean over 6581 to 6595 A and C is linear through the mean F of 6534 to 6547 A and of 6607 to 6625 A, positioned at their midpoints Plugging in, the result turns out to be -0.138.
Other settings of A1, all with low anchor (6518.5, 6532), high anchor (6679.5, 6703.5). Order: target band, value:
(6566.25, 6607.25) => -0.09 mag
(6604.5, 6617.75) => 0.04 mag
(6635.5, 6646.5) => -0.01 mag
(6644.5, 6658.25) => -0.09 mag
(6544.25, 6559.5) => -0.06 mag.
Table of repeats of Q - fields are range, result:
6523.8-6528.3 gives 9.65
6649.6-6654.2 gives 11.9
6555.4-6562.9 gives 10.2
